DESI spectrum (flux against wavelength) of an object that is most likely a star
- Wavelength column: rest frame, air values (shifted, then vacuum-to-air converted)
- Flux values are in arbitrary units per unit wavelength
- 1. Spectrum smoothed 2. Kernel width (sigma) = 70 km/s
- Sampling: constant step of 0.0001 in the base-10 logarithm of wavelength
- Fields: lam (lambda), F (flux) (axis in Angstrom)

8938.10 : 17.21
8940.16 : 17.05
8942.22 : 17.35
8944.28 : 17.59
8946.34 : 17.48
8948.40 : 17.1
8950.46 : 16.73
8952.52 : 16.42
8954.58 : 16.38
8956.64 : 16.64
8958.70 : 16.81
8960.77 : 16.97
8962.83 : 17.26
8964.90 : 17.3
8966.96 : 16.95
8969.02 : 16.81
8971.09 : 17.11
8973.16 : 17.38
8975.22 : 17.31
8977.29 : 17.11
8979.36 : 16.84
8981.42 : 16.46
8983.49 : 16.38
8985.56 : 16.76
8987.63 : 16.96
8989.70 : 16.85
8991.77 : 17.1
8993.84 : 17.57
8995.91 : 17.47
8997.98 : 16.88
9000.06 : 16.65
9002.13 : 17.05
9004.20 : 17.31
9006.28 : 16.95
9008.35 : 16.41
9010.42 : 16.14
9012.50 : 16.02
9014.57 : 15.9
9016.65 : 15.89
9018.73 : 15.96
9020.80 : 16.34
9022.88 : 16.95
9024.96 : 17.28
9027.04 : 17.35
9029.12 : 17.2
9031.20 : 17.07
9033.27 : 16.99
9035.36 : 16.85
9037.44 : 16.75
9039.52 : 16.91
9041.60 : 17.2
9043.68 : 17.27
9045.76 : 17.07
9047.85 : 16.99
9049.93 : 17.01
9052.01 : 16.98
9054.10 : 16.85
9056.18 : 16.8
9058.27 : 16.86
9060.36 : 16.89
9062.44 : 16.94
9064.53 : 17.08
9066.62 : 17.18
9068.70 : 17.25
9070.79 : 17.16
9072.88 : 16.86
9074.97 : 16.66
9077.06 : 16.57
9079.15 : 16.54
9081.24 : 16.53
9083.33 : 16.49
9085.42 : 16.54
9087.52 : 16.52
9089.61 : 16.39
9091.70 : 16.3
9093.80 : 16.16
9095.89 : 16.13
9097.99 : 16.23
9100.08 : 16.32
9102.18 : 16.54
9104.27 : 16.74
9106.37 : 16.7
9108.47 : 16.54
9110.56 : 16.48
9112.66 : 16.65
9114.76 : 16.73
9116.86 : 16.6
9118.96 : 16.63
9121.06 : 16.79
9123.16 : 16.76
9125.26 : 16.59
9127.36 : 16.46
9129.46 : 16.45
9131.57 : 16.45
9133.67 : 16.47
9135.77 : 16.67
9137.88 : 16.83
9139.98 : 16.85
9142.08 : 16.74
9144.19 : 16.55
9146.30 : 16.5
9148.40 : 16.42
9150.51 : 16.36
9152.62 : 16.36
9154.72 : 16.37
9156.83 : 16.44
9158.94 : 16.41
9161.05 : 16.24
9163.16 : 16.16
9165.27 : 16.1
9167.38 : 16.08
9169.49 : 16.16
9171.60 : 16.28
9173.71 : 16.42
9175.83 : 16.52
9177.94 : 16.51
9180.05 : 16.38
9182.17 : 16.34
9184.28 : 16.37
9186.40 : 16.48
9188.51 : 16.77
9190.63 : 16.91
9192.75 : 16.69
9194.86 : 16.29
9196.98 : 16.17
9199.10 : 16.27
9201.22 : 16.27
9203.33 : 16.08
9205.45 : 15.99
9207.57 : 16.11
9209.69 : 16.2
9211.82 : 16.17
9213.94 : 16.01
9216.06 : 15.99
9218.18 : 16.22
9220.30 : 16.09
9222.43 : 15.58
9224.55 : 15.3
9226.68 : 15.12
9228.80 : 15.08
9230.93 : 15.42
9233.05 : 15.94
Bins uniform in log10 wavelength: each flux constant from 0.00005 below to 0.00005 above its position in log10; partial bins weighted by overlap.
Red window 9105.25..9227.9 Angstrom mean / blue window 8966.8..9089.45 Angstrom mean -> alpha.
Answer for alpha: 0.97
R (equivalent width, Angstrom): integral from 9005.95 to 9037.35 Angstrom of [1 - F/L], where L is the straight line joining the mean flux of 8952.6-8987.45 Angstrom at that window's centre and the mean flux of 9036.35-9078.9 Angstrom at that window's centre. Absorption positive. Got 0.6 Angstrom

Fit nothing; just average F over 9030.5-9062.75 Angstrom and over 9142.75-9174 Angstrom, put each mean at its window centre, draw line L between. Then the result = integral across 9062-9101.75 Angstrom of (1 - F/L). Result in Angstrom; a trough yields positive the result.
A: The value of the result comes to 0.4 Angstrom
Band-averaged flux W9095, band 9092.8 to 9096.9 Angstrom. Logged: 16.2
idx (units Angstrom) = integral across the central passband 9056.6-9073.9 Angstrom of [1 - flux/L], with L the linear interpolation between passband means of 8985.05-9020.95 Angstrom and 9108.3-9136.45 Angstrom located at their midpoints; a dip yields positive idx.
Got -0.4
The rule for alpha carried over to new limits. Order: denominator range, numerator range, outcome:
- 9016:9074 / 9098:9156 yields 0.98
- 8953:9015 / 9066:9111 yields 0.98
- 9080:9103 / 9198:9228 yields 0.97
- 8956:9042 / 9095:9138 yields 0.98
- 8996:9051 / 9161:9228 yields 0.96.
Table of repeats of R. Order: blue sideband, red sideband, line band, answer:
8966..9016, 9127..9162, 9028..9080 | -0.80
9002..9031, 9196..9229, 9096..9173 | -1.31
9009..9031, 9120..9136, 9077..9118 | 0.20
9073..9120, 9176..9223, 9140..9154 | -0.10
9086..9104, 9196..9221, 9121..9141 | -0.42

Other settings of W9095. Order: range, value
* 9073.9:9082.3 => 16.6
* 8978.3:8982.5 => 16.7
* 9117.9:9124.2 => 16.7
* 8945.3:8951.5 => 17.1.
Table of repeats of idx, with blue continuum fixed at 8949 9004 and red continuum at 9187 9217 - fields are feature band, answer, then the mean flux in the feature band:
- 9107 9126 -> -0.1 Angstrom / 16.6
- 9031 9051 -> -0.3 Angstrom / 17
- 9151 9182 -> 0.1 Angstrom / 16.3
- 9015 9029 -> 0.1 Angstrom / 16.6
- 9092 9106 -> 0.2 Angstrom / 16.4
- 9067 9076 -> -0.2 Angstrom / 17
